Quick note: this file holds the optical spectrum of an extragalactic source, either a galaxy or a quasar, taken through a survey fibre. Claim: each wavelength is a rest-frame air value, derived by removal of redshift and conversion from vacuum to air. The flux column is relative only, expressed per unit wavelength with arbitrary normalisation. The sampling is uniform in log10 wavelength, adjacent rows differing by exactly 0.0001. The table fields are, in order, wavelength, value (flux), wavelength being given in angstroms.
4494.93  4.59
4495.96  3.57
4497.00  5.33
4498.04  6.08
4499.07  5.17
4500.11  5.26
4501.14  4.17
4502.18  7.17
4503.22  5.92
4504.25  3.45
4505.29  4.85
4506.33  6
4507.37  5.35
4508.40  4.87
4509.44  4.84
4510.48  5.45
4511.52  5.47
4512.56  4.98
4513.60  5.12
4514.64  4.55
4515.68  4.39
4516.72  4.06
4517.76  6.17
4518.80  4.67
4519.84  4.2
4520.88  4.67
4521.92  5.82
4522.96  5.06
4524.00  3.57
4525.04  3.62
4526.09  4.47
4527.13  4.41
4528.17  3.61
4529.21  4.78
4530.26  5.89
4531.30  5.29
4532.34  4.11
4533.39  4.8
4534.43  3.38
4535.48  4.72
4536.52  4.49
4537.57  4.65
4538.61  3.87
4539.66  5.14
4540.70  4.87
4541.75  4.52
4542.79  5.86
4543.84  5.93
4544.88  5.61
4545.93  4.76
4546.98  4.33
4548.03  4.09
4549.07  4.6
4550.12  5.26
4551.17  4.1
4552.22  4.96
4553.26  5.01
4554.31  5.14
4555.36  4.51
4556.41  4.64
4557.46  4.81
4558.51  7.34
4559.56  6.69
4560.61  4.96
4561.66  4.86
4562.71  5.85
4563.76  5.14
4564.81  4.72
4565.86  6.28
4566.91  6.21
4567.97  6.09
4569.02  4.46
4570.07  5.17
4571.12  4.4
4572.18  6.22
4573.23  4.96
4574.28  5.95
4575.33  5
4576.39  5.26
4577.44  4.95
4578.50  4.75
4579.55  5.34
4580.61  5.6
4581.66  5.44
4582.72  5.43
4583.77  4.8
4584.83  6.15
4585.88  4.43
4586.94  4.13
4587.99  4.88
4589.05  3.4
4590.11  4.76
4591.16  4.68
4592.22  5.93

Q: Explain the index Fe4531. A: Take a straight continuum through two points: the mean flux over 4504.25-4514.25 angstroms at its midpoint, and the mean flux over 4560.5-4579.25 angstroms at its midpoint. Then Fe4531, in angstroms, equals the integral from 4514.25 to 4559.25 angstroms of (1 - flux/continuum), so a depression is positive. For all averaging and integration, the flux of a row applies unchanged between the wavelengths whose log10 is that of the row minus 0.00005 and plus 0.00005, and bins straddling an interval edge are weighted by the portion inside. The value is 3.7 angstroms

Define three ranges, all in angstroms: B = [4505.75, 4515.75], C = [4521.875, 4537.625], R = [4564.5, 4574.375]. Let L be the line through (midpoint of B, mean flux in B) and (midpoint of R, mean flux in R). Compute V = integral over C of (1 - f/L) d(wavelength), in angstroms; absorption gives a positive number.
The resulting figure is 2.20 angstroms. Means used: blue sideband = 5.13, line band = 4.5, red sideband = 5.44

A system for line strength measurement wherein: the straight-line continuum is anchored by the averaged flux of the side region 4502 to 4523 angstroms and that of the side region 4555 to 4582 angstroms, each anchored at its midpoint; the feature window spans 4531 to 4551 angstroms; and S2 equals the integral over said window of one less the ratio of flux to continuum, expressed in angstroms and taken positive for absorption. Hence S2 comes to 1.9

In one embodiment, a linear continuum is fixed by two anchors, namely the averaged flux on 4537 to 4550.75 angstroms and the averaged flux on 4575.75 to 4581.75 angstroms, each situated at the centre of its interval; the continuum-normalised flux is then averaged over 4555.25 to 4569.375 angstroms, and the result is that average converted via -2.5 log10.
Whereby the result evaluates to -0.09 mag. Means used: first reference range 4.88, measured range 5.51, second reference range 5.2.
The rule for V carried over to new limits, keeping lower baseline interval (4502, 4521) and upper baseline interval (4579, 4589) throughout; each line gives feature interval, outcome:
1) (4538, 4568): -0.7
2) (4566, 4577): -0.8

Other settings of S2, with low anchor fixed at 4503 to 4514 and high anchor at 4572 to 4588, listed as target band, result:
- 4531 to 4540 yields 1.2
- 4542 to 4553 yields 0.5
